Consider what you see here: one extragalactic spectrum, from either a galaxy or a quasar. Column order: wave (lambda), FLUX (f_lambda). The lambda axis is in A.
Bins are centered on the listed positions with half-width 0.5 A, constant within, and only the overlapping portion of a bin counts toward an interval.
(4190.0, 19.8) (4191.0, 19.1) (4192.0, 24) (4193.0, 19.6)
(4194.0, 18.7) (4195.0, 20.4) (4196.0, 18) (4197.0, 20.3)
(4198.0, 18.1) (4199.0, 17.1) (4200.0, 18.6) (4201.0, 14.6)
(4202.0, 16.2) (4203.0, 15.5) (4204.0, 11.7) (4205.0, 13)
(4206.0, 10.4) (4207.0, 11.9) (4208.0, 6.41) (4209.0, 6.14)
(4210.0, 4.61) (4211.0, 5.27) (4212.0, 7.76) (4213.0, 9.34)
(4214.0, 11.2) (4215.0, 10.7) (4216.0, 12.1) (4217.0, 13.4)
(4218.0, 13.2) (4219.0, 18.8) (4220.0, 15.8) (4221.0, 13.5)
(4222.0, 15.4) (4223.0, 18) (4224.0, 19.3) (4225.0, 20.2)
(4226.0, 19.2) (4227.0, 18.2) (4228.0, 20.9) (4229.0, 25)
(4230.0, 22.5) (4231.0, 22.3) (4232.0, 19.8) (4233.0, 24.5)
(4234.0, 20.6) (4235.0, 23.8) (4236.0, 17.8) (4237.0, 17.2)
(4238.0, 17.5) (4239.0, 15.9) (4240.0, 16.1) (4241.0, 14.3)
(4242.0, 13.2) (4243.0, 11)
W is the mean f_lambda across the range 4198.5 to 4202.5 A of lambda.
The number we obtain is 16.6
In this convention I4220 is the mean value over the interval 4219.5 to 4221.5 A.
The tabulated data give 14.7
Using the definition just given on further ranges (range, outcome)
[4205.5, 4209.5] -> 8.71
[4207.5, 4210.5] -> 5.72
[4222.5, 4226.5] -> 19.2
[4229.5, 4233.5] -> 22.3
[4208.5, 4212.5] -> 5.95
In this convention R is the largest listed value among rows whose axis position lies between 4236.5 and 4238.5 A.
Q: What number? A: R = 17.5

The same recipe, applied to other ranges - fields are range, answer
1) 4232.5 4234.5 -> 24.5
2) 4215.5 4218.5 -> 13.4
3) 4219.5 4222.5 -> 15.8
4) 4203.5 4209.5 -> 13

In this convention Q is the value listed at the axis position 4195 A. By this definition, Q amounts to 20.4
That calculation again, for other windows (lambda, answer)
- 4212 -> 7.76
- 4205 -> 13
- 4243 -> 11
